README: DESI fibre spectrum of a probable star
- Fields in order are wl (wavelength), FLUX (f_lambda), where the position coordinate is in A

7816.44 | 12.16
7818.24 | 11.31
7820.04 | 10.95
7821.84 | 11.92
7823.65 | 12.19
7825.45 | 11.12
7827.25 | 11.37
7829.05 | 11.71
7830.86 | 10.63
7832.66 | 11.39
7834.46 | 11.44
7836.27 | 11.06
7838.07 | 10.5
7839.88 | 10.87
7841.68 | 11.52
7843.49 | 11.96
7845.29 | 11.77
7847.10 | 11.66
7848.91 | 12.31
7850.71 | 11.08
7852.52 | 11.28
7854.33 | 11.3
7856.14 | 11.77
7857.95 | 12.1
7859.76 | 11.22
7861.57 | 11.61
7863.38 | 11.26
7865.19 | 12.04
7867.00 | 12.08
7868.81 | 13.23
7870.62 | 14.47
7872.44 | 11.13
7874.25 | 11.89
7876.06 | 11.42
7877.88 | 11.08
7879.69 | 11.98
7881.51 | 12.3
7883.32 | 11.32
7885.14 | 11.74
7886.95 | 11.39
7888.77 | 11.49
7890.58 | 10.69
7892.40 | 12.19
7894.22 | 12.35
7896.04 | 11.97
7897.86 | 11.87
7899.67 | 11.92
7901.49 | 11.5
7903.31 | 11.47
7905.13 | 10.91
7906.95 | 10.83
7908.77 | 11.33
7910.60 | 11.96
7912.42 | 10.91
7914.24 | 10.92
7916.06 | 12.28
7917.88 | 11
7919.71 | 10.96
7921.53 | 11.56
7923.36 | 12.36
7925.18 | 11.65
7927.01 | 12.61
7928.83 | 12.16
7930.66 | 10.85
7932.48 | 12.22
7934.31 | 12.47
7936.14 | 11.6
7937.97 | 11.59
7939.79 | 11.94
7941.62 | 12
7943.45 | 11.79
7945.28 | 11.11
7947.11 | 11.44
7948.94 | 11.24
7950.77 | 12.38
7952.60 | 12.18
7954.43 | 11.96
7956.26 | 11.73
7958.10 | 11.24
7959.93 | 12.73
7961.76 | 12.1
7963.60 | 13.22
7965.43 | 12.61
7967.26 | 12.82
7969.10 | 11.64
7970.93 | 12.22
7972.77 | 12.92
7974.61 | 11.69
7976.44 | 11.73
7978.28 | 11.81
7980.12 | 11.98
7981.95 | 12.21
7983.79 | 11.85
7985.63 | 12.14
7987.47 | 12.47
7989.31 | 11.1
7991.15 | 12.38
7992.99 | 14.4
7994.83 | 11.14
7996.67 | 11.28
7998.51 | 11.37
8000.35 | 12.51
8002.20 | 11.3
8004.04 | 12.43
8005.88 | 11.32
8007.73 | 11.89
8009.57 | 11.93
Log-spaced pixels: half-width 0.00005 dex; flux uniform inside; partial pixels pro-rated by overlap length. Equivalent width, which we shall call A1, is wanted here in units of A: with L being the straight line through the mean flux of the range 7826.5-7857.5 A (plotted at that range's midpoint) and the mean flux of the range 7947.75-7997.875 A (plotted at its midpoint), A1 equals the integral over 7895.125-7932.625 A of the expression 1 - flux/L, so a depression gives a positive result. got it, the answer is 0.7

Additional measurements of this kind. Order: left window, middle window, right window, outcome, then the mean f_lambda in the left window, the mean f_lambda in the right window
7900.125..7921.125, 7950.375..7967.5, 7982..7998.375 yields -0.7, 11.3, 12.1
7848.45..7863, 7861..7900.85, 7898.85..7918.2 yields -1.4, 11.6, 11.4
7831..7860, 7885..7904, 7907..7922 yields -0.6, 11.4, 11.3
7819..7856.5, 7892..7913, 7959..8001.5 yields 0.3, 11.4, 12.2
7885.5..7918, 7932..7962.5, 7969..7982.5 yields 0.0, 11.5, 12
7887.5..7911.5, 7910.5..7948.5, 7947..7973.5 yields 0.6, 11.6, 12.2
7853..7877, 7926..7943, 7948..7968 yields 0.3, 11.9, 12.2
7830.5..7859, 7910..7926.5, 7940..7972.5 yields 0.4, 11.4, 12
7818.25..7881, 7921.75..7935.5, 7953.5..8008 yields -0.1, 11.6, 12.1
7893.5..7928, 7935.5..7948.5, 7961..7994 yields 0.3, 11.6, 12.3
